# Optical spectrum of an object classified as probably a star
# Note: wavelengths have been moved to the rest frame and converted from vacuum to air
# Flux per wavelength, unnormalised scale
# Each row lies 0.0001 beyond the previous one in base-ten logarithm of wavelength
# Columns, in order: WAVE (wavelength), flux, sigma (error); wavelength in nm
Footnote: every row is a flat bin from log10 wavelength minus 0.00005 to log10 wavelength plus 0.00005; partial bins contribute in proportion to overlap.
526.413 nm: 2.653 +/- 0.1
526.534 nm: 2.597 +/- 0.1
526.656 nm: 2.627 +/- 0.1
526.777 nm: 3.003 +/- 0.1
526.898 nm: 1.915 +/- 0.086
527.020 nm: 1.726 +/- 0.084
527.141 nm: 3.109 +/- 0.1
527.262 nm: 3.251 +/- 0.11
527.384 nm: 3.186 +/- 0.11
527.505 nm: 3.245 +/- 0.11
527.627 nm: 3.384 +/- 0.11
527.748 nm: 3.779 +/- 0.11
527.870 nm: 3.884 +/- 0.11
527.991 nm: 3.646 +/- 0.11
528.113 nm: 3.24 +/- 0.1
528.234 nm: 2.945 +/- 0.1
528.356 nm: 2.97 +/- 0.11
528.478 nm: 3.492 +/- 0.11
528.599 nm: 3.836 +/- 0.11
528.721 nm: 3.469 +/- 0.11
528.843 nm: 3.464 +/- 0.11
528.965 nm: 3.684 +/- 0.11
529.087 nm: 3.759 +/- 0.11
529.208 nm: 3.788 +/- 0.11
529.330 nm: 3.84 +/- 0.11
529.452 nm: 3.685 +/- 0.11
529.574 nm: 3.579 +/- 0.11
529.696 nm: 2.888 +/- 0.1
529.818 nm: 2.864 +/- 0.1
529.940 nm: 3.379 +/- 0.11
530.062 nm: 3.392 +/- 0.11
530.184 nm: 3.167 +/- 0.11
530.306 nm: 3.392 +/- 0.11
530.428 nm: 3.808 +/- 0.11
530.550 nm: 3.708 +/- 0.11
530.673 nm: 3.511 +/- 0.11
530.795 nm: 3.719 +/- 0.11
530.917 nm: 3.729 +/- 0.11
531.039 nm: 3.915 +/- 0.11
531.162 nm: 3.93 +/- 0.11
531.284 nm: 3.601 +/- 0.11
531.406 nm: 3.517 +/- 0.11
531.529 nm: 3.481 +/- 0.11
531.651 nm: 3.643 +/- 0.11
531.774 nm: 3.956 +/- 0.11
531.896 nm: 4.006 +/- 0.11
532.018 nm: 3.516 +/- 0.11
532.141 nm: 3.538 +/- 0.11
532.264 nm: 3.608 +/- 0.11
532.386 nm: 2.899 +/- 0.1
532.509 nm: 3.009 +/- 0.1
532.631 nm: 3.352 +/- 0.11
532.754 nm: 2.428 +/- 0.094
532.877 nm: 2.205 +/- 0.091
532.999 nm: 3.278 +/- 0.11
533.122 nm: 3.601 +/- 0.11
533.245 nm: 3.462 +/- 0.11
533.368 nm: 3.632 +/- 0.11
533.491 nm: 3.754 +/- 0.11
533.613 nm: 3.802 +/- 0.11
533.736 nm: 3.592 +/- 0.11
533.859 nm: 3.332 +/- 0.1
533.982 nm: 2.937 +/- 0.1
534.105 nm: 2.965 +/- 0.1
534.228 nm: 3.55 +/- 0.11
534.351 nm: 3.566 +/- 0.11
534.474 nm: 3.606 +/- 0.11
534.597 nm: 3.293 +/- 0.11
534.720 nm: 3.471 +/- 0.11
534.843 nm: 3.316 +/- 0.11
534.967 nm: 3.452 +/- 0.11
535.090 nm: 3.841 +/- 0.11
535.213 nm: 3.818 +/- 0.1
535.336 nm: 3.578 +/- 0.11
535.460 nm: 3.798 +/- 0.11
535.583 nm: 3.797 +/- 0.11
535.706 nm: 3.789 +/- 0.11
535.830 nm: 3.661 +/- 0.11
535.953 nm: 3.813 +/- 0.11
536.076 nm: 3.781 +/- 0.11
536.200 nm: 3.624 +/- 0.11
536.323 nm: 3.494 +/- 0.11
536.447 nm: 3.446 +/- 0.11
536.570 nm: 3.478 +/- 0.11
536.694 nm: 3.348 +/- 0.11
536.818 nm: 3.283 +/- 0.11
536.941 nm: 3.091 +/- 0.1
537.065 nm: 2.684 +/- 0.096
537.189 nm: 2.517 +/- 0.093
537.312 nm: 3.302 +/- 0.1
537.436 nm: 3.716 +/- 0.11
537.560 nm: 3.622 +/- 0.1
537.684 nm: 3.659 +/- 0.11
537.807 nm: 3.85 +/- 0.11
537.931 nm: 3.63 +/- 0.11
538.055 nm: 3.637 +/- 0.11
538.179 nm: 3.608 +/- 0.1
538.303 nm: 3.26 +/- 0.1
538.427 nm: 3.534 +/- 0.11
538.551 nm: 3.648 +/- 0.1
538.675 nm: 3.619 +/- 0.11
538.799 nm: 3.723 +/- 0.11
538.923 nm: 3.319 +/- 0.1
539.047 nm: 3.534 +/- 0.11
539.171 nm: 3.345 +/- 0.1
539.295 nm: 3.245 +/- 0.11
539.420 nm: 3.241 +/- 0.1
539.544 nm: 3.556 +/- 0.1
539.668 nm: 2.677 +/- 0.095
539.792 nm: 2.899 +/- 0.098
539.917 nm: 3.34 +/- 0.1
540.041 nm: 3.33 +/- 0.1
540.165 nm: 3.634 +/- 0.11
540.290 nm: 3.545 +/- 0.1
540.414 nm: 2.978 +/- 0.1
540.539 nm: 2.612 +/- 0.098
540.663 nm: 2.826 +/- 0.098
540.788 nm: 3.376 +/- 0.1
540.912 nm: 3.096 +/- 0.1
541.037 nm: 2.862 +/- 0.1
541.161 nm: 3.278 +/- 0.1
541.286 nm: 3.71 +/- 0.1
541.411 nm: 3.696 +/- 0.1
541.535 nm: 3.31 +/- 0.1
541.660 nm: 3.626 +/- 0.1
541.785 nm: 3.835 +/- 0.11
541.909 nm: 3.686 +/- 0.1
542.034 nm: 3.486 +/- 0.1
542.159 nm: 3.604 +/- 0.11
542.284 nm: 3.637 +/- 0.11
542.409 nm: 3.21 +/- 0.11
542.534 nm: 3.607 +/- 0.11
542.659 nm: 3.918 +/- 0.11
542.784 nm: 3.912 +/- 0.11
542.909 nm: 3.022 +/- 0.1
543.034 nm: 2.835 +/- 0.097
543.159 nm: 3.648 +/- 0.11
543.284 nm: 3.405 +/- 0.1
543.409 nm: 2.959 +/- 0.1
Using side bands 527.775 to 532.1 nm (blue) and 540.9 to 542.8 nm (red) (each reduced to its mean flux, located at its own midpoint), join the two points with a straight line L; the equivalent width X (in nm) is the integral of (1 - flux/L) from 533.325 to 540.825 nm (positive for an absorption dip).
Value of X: 0.23 nm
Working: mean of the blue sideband 3.56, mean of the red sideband 3.53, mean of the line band 3.43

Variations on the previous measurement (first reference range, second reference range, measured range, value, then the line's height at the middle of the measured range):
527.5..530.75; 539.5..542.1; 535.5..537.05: -0.07 nm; 3.37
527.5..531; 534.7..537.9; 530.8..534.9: 0.07 nm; 3.5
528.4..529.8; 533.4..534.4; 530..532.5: -0.06 nm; 3.51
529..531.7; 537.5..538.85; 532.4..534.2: 0.17 nm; 3.58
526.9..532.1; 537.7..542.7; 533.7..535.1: 0.02 nm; 3.44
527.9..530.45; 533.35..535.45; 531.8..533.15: 0.10 nm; 3.48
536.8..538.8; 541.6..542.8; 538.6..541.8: 0.21 nm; 3.54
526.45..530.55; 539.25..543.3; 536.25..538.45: -0.04 nm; 3.33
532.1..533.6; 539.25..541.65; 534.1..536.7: -0.28 nm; 3.24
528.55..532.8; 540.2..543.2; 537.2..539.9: -0.01 nm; 3.43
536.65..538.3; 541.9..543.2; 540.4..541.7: 0.09 nm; 3.46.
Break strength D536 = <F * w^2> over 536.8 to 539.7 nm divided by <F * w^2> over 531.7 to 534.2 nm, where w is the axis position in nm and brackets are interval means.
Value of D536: 1.04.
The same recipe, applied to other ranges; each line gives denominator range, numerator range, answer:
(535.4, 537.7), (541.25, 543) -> 1.05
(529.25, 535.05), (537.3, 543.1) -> 1.02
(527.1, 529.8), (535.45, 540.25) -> 1.03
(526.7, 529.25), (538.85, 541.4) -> 1.03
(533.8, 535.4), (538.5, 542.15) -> 0.99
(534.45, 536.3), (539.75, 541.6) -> 0.91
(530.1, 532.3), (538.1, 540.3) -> 0.96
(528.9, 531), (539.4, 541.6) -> 0.95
